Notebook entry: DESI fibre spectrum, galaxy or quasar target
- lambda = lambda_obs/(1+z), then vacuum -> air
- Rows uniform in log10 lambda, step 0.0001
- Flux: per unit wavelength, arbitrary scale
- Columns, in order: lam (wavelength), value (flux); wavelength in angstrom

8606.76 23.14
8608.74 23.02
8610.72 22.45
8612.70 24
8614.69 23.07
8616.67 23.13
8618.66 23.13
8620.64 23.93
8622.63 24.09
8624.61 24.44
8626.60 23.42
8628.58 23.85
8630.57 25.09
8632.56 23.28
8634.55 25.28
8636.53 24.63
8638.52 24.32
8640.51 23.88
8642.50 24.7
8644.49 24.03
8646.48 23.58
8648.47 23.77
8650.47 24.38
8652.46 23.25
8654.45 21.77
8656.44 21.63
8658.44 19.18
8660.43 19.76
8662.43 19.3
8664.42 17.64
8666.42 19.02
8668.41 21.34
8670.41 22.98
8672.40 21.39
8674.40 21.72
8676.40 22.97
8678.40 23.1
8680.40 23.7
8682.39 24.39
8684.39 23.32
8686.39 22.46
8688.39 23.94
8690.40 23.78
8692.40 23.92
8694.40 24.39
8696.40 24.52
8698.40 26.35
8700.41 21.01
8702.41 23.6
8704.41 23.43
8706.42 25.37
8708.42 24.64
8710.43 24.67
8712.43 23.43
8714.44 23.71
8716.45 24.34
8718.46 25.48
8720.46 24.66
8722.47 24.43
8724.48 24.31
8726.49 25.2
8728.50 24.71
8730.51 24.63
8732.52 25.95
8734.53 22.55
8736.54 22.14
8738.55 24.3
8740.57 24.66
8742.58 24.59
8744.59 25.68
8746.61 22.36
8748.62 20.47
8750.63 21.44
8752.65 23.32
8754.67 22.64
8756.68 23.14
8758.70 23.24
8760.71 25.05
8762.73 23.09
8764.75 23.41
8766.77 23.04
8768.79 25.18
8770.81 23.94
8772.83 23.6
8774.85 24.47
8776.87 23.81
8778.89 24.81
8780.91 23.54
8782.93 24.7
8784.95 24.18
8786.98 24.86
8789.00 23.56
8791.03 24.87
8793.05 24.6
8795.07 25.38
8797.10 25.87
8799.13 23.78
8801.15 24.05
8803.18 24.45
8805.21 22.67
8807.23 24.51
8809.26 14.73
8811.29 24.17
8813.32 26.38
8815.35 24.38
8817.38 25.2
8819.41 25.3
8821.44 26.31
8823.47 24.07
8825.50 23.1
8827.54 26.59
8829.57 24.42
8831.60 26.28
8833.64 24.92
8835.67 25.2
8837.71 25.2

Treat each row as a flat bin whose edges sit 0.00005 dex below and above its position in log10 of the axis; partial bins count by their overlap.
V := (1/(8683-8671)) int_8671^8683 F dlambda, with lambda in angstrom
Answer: 22.8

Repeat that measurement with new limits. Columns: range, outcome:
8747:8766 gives 22.9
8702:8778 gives 23.9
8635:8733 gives 23.3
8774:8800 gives 24.5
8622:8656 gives 24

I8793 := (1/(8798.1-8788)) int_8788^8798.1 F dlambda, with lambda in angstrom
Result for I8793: 24.9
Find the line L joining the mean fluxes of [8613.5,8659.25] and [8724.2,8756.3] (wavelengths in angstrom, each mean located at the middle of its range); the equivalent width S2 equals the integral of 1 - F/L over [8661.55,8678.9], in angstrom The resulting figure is 1.9 angstrom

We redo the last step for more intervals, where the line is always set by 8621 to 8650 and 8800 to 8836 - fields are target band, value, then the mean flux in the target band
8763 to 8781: 0.2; 24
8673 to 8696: 0.7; 23.4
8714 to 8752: 0.4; 24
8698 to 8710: 0.1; 24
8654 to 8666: 2.2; 19.7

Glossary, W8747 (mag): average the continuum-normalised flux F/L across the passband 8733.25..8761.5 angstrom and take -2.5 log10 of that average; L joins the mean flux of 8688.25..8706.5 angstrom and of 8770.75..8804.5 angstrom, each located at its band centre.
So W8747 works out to 0.04 mag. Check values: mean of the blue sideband 24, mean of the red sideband 24.4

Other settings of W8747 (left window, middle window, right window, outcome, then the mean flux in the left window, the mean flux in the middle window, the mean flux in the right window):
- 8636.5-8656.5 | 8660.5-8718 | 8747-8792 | 0.031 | 23.7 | 23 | 23.6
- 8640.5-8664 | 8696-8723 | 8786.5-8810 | -0.066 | 22.3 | 24.3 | 23.7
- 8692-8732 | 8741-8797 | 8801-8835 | 0.019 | 24.4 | 23.9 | 24.2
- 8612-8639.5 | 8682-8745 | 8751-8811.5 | -0.016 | 24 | 24.2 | 23.7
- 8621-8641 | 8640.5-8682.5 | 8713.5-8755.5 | 0.097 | 24.2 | 22.1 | 23.9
